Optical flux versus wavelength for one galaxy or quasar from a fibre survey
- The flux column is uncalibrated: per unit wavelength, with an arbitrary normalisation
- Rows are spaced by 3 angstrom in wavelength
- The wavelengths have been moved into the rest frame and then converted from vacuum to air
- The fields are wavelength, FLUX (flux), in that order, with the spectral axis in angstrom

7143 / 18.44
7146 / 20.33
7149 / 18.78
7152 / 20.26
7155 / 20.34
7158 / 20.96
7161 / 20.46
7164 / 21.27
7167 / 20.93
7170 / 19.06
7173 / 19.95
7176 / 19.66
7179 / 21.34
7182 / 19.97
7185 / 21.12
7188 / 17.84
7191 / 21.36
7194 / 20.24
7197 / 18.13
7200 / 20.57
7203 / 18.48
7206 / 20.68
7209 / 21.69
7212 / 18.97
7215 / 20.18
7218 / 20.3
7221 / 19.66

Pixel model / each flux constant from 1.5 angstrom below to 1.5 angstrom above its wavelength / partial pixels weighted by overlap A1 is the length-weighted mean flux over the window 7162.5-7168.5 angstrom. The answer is 21.1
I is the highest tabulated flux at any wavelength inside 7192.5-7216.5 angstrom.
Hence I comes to 21.69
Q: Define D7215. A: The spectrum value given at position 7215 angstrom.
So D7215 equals 20.18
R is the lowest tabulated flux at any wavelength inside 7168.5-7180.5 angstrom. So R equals 19.06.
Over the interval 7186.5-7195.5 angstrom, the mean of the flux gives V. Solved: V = 19.8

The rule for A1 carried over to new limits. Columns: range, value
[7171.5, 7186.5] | 20.4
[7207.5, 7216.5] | 20.3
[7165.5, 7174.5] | 20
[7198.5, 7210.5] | 20.4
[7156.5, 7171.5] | 20.5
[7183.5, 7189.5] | 19.5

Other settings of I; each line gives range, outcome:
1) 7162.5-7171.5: 21.27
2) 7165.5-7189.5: 21.34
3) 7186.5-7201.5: 21.36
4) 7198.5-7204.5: 20.57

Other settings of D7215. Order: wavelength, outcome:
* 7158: 20.96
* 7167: 20.93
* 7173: 19.95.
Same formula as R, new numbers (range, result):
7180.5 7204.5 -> 17.84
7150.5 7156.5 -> 20.26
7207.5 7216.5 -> 18.97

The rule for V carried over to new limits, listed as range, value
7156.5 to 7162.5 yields 20.7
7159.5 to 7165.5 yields 20.9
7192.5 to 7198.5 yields 19.2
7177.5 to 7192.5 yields 20.3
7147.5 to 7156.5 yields 19.8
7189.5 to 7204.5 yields 19.8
